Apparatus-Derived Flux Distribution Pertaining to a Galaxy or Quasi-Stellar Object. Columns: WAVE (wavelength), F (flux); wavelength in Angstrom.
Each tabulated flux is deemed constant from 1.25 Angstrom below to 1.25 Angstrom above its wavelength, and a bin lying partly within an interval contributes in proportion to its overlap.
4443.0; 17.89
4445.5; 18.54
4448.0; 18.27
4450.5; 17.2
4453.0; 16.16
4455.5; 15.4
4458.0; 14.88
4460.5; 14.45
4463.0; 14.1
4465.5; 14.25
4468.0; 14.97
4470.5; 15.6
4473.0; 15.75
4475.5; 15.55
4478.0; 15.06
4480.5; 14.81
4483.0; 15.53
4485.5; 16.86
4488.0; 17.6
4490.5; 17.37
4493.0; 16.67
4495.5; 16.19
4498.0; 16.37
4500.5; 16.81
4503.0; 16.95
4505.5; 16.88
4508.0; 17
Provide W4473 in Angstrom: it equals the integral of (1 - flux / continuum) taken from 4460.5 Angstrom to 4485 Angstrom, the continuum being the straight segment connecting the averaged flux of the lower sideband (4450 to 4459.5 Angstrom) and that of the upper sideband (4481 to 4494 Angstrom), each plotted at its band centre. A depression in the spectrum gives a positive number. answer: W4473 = 1.79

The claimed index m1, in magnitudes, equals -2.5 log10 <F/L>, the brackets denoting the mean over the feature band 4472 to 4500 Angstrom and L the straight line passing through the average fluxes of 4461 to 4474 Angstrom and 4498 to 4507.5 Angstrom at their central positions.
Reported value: -0.02 mag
